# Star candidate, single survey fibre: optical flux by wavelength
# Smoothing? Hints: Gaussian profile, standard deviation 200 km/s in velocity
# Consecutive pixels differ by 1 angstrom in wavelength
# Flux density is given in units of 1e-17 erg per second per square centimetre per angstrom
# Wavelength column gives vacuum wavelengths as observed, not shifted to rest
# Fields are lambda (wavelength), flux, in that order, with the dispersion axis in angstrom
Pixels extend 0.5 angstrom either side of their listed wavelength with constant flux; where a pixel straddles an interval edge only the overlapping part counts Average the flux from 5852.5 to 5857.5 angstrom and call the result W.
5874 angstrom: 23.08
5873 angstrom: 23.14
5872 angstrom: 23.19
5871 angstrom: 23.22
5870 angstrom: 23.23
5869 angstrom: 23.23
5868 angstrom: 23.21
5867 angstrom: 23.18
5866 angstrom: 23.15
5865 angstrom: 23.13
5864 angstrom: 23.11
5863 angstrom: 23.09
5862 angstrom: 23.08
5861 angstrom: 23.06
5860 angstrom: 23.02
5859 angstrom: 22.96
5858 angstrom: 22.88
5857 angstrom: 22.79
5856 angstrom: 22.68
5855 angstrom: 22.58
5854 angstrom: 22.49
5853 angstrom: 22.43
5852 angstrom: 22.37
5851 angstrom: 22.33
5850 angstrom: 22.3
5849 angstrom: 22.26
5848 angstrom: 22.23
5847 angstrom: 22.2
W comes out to 22.6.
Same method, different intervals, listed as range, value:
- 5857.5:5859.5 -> 22.9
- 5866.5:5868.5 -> 23.2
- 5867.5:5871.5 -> 23.2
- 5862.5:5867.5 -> 23.1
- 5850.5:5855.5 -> 22.4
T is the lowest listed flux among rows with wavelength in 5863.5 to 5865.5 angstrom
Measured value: 23.11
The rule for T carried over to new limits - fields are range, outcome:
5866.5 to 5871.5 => 23.18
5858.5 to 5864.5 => 22.96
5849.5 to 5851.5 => 22.3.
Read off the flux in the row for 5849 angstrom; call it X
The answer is 22.26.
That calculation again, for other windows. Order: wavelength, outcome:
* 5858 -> 22.88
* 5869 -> 23.23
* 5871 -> 23.22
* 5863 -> 23.09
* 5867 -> 23.18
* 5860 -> 23.02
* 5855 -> 22.58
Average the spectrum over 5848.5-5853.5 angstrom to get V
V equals 22.3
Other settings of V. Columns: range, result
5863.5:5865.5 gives 23.1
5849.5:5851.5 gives 22.3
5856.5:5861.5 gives 22.9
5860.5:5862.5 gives 23.1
